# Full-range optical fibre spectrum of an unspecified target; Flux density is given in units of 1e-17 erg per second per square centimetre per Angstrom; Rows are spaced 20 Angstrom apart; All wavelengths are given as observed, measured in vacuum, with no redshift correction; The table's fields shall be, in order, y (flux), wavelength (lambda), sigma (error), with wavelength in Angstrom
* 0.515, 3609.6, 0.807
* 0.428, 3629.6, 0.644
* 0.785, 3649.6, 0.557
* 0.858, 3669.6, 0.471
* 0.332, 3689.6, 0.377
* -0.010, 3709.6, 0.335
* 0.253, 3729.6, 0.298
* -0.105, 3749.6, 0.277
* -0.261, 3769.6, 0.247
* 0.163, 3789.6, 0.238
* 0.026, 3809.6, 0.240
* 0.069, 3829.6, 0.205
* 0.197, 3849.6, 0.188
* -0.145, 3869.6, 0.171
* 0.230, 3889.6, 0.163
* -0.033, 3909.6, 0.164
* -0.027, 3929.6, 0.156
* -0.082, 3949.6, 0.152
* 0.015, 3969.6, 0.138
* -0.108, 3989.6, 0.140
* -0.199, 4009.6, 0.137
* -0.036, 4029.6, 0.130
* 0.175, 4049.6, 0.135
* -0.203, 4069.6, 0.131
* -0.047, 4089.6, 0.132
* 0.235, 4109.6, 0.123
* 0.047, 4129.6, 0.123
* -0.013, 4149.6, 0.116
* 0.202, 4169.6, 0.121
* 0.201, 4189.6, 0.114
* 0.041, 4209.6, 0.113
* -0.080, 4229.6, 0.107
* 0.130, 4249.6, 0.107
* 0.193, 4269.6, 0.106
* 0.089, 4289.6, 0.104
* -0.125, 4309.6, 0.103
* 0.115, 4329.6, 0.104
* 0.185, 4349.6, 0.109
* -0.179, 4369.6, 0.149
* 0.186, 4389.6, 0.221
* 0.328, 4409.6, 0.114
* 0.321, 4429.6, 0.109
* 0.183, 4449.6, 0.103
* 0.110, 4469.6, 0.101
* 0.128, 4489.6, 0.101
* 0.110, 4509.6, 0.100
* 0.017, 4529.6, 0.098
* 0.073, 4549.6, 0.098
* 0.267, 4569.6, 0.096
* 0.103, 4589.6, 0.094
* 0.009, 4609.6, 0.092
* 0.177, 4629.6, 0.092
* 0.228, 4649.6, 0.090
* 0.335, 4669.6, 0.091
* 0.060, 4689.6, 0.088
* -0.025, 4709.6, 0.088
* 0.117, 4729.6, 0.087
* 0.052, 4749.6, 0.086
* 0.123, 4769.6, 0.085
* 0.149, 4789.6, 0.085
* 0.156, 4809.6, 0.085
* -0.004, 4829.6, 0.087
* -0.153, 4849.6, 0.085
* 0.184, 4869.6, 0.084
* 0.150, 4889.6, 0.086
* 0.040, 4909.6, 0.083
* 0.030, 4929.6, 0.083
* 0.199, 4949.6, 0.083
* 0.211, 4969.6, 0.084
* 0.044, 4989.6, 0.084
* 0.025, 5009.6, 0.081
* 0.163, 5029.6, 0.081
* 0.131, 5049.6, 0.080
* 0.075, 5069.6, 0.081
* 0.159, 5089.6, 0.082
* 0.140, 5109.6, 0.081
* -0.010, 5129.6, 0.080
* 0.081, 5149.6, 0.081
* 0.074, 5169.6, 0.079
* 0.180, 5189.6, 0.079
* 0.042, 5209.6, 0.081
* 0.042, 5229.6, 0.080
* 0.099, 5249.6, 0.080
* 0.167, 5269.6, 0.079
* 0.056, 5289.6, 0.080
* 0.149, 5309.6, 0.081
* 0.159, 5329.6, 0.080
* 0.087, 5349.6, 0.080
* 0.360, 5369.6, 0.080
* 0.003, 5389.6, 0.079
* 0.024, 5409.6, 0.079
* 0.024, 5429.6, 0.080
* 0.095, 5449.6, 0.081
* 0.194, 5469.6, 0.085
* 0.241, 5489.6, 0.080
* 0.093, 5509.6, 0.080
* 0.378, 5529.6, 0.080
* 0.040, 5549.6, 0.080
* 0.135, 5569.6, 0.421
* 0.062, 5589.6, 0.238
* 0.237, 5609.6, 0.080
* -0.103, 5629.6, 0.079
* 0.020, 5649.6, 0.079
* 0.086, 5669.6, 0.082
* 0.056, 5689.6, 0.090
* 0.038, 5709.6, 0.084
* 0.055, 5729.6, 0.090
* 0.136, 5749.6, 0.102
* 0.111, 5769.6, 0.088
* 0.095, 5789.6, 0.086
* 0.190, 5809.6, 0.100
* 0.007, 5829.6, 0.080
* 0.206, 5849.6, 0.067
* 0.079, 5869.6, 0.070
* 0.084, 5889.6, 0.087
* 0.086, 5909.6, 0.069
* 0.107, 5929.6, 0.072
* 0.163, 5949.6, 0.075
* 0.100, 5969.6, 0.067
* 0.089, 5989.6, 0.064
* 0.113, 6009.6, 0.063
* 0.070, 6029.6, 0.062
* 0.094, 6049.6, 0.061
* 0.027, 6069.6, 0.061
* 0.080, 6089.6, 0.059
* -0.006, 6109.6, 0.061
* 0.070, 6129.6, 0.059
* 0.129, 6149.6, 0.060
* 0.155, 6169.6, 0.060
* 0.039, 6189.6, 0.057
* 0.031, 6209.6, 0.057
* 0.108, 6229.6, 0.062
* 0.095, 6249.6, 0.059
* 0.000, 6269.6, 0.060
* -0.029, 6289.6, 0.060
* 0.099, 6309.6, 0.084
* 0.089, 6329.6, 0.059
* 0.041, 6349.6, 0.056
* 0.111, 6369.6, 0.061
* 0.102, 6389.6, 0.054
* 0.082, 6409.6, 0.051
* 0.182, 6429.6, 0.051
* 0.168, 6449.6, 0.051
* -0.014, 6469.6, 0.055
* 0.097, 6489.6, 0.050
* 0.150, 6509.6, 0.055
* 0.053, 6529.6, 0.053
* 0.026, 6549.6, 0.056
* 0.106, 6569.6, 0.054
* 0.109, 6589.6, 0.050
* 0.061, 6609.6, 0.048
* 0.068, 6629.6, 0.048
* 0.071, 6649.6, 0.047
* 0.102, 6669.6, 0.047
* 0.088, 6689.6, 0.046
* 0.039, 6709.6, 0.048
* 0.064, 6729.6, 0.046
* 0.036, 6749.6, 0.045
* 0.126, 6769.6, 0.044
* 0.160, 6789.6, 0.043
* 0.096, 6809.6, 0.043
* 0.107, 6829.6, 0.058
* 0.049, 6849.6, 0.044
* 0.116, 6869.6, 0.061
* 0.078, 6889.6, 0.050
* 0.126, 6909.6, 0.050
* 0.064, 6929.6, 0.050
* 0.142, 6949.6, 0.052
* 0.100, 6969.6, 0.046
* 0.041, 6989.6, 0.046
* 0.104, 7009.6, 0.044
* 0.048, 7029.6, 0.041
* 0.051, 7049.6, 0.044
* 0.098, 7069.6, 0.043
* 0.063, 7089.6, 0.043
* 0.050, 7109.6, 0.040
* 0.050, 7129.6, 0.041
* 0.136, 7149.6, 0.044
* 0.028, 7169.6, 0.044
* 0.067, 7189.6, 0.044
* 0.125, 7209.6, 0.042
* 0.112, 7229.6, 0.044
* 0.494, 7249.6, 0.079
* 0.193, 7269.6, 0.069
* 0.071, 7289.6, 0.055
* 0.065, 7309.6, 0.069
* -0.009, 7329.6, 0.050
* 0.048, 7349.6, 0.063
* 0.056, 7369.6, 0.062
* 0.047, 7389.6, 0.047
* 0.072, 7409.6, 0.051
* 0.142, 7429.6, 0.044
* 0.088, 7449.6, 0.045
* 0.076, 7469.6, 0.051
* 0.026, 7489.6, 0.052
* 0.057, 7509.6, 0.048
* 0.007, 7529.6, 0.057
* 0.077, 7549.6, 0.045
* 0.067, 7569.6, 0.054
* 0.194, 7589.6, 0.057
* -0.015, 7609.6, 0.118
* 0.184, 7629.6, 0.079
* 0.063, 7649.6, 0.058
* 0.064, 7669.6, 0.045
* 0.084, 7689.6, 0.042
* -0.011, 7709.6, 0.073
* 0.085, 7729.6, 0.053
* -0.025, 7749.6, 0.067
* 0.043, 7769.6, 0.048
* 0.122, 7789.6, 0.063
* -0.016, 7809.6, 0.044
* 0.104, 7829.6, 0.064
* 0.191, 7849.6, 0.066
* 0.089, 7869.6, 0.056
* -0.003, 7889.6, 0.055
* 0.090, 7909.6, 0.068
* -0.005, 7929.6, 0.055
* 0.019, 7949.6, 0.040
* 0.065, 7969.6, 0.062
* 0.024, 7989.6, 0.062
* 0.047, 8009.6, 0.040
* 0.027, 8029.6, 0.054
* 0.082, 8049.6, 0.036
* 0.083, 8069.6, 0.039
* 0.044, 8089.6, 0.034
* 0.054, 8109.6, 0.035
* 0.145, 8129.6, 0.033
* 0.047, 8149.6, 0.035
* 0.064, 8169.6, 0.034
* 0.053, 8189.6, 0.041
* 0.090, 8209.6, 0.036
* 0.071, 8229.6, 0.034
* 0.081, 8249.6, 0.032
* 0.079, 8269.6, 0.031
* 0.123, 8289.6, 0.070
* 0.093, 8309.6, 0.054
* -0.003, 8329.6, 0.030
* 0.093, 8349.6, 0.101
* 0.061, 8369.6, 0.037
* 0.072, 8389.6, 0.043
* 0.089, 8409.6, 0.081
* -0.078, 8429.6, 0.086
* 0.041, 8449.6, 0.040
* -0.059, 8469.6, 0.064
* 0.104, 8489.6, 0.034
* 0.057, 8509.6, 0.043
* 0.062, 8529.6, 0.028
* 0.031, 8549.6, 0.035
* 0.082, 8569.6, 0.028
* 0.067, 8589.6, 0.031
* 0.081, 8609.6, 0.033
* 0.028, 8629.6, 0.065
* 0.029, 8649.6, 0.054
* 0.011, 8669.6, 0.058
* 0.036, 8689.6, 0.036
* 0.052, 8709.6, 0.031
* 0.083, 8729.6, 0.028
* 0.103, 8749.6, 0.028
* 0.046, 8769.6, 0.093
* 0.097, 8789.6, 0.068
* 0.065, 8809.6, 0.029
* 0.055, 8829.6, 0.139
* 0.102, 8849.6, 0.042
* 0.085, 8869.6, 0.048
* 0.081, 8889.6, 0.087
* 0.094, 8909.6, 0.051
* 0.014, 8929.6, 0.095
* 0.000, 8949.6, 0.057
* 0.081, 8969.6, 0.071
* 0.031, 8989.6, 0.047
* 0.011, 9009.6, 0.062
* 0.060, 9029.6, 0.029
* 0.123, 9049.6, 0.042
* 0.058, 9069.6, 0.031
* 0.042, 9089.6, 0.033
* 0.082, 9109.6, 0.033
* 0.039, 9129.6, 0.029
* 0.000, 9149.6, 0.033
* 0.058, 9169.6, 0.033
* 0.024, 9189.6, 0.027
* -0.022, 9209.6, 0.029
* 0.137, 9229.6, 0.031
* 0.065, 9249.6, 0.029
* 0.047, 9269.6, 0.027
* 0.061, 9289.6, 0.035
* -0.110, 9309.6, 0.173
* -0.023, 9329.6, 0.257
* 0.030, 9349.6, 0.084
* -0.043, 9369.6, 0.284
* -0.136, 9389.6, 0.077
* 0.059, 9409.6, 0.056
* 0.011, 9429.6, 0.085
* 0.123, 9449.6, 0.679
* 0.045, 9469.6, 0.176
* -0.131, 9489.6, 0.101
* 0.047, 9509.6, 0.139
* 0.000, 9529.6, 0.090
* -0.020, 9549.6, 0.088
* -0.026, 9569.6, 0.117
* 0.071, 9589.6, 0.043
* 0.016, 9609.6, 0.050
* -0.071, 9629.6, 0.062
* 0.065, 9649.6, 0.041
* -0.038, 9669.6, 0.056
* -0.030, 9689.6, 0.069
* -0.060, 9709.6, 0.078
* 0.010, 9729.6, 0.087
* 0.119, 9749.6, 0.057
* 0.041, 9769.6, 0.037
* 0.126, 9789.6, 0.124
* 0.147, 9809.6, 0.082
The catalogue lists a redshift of 0.10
